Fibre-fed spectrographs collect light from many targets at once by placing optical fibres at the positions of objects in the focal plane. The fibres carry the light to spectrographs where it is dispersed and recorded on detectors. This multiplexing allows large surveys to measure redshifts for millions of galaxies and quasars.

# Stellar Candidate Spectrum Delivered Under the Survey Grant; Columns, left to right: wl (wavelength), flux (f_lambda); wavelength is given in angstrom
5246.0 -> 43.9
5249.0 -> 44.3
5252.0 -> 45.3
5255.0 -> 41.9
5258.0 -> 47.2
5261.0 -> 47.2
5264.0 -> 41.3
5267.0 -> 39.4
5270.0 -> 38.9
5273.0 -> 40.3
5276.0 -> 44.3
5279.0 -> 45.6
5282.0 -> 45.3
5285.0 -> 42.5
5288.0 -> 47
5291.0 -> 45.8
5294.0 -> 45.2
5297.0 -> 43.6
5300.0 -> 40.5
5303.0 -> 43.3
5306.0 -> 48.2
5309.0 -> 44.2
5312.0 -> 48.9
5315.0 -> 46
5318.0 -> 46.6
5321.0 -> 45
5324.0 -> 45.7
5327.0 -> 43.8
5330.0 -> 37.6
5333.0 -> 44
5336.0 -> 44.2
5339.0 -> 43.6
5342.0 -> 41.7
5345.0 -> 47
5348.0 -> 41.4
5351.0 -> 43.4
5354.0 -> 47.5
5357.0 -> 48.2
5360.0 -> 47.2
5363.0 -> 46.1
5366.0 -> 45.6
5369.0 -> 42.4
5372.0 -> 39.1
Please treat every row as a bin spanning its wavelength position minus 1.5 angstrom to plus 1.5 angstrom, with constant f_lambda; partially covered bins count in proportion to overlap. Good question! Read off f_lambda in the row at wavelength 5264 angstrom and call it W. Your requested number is 41.3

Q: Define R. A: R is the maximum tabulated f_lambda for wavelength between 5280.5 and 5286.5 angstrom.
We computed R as 45.3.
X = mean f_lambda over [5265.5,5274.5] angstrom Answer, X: 39.5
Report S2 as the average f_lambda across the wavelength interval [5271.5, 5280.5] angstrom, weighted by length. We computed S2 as 43.4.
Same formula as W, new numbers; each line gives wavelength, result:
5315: 46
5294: 45.2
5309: 44.2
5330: 37.6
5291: 45.8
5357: 48.2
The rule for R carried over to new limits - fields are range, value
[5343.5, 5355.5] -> 47.5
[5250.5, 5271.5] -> 47.2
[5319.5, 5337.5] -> 45.7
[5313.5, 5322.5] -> 46.6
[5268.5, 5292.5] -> 47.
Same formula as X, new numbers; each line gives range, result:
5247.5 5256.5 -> 43.8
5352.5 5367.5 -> 46.9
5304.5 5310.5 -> 46.2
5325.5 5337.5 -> 42.4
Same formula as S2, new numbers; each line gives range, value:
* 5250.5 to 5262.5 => 45.4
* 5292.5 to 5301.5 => 43.1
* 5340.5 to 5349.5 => 43.4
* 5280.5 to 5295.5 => 45.2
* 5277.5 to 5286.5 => 44.5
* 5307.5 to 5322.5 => 46.1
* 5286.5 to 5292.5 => 46.4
